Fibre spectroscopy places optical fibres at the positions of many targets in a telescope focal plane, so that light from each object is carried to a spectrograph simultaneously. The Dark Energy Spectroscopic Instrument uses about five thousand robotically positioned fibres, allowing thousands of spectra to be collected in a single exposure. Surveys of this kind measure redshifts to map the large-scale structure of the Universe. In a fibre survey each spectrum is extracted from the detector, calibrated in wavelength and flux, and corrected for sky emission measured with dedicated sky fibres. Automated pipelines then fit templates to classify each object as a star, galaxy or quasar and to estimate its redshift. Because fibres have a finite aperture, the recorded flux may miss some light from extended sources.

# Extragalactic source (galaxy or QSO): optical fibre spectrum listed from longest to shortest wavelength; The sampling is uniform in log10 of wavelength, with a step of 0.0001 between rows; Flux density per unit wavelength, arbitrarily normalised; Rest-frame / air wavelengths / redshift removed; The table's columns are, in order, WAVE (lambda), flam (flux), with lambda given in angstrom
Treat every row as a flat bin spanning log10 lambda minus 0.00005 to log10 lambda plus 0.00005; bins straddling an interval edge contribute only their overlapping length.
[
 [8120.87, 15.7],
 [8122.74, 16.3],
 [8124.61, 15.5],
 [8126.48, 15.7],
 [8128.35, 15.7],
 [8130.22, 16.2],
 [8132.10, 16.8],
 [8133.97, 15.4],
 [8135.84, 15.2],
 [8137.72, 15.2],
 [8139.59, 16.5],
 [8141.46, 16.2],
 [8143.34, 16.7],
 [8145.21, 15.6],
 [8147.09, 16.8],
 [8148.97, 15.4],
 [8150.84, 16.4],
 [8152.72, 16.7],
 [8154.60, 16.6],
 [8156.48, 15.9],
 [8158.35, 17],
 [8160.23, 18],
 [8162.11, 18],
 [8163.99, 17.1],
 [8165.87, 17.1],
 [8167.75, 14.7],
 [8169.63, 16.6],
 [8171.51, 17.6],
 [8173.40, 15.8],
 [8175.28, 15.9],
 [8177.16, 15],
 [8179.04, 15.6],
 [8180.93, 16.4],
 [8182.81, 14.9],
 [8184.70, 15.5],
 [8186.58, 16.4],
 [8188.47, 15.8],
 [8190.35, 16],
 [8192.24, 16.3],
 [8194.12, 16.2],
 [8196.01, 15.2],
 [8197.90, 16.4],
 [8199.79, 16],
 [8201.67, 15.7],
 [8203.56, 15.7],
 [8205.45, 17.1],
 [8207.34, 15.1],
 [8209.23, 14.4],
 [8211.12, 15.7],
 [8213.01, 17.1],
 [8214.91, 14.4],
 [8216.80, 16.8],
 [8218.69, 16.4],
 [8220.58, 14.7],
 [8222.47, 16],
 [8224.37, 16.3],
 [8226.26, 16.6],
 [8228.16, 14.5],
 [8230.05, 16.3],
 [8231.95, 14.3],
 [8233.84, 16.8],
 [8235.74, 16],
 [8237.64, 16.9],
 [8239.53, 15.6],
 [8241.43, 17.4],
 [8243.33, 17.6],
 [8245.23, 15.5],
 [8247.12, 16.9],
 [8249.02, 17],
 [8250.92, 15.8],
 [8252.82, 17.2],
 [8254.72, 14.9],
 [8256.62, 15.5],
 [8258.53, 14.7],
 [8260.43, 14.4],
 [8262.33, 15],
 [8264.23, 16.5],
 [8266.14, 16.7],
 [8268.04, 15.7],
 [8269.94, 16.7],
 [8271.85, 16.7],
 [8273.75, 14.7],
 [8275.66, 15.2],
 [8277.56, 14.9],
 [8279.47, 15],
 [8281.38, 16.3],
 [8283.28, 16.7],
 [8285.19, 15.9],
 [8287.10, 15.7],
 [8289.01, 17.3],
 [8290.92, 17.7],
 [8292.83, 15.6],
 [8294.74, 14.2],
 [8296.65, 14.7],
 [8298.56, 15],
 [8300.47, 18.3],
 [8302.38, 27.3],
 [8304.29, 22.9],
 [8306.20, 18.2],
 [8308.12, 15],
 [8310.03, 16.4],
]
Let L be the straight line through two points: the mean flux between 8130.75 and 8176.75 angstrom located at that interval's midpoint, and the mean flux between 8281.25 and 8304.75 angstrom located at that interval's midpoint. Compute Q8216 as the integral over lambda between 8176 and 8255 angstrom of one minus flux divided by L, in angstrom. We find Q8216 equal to 4.09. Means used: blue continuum 16.4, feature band 16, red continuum 17.4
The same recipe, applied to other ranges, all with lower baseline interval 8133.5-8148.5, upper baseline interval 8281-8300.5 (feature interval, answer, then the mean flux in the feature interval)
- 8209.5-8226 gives 0.1 angstrom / 15.9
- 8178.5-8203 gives 0.1 angstrom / 15.9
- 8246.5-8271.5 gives 0.1 angstrom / 15.9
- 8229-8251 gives -0.5 angstrom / 16.4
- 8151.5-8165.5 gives -0.9 angstrom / 17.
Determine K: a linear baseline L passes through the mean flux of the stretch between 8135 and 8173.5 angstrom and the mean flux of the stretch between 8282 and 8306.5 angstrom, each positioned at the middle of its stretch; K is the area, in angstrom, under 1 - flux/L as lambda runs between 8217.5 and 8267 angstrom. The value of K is 3.47 angstrom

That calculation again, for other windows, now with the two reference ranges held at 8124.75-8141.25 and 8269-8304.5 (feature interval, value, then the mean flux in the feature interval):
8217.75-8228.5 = 0.4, 15.8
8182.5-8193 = 0.2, 15.9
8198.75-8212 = 0.5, 15.7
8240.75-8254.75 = -0.1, 16.6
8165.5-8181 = 0.1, 16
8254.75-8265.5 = 0.9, 15.2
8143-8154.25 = -0.2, 16.3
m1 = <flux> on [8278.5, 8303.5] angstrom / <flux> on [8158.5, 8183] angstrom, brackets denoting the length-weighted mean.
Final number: 1.03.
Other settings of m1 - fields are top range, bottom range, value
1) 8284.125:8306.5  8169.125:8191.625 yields 1.11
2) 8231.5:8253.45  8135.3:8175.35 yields 1.00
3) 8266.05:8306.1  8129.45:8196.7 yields 1.04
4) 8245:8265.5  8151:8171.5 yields 0.94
